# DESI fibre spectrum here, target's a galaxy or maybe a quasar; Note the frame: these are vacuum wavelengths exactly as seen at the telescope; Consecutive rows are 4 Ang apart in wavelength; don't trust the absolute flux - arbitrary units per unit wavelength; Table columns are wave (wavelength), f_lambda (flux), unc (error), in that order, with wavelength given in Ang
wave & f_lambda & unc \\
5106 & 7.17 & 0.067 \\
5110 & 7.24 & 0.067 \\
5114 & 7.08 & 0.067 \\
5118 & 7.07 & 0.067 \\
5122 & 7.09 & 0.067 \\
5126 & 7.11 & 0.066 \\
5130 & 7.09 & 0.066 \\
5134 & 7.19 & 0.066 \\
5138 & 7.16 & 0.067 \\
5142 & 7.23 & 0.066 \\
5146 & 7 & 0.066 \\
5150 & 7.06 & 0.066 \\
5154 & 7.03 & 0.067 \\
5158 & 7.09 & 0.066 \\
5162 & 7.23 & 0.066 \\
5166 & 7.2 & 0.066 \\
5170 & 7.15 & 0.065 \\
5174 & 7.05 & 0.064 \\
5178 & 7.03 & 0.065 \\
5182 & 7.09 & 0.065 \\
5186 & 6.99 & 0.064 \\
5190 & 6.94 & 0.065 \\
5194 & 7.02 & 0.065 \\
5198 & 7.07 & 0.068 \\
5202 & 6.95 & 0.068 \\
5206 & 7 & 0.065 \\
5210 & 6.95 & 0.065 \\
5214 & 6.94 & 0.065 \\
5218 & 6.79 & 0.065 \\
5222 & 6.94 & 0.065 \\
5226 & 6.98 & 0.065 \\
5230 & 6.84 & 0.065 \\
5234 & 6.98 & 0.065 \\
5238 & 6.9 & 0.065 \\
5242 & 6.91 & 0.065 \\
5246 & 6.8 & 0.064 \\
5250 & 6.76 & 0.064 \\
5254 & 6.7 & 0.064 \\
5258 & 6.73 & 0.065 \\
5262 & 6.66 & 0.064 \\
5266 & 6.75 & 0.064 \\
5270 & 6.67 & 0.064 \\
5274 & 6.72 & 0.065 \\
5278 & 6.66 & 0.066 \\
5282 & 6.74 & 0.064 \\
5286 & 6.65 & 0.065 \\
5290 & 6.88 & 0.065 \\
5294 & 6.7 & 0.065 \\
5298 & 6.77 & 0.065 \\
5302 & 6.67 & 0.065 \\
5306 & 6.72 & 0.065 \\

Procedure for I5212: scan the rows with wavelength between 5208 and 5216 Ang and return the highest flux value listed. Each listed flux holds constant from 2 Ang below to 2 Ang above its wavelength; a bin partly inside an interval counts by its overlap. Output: 6.95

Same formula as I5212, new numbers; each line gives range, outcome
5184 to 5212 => 7.07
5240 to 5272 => 6.91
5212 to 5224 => 6.94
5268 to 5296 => 6.88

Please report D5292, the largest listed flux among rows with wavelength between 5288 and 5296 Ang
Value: 6.88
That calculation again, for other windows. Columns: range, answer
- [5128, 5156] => 7.23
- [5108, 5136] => 7.24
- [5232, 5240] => 6.98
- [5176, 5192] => 7.09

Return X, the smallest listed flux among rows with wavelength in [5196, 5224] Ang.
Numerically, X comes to 6.79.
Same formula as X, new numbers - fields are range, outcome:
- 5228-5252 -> 6.76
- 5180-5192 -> 6.94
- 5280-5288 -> 6.65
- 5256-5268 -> 6.66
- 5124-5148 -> 7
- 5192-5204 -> 6.95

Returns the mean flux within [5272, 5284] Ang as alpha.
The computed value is 6.71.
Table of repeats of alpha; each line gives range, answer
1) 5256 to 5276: 6.71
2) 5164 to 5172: 7.18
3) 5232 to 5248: 6.9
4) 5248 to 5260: 6.73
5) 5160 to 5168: 7.21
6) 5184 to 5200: 7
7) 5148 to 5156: 7.04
